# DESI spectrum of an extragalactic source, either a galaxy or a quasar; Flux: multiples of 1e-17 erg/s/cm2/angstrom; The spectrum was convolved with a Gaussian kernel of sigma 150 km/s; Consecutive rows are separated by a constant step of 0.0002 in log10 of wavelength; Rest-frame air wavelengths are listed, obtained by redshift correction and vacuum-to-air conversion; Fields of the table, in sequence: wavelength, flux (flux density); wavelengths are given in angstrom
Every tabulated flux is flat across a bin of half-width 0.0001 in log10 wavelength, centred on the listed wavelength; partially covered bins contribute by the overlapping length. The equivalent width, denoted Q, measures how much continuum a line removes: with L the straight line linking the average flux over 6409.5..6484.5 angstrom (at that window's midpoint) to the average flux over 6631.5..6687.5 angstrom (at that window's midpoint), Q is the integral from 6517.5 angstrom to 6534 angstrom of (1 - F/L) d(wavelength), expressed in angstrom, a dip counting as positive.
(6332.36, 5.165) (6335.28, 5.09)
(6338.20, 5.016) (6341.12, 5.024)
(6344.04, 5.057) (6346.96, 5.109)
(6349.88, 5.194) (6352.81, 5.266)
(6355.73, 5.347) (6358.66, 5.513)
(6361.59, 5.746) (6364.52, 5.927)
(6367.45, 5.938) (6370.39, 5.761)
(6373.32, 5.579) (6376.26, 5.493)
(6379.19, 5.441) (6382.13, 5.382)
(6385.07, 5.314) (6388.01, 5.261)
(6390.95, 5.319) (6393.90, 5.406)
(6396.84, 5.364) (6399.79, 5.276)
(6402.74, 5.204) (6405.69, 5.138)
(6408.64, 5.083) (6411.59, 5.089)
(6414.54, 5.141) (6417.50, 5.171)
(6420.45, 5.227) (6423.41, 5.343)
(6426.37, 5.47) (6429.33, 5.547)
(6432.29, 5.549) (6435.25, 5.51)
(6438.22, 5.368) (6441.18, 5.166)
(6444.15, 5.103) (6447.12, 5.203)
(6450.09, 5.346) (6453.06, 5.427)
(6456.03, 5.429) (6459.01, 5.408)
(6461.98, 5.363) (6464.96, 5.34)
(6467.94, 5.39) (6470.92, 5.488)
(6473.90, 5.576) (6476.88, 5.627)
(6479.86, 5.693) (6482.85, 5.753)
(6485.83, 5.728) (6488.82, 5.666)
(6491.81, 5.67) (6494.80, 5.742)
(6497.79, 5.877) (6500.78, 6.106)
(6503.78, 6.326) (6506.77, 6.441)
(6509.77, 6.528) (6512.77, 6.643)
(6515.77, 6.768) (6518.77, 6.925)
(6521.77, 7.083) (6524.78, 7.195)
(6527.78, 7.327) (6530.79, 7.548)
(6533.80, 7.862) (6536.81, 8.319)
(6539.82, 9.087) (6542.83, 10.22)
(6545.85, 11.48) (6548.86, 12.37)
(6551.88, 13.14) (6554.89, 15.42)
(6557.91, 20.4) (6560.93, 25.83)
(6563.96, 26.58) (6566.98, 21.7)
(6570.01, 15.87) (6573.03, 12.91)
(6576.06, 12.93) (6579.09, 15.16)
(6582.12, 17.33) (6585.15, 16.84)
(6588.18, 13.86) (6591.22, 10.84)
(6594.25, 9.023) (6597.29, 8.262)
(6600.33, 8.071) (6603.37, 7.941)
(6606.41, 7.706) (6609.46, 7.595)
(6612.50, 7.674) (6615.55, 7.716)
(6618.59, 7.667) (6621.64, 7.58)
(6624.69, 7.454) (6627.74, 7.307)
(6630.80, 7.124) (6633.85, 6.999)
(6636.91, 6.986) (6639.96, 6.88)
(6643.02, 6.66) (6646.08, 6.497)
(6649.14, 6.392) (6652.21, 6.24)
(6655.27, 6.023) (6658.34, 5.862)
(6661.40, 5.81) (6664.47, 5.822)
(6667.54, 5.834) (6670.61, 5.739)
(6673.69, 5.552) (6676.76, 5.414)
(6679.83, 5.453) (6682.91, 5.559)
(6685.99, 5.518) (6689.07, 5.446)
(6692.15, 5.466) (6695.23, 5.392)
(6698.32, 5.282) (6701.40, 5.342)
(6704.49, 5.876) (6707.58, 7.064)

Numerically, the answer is -4.8 angstrom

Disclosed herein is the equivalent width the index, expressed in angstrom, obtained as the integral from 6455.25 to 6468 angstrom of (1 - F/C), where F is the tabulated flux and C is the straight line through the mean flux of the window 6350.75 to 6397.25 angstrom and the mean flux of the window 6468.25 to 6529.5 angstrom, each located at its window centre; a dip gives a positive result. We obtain 1.3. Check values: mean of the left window 5.5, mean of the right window 6.2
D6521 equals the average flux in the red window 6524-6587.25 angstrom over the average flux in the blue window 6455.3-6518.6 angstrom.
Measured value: 2.41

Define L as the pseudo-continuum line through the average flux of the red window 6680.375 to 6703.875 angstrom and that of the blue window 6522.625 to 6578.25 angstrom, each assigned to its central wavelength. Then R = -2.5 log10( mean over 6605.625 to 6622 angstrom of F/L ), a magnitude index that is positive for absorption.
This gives 0.29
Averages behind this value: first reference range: 13.6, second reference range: 5.45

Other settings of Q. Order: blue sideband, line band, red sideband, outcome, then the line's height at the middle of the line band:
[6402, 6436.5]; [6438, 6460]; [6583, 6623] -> 2.4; 5.96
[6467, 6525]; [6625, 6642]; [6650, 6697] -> -3.8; 5.78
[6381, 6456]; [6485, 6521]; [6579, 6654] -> 2.9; 6.76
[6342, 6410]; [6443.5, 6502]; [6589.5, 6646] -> 7.2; 6.33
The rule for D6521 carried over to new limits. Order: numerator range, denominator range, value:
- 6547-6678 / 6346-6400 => 1.89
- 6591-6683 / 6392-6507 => 1.26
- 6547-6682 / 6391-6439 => 1.92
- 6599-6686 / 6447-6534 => 1.10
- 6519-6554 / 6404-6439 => 1.75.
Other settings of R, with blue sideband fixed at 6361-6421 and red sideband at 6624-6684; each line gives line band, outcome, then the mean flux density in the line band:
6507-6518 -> -0.15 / 6.64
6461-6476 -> 0.04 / 5.44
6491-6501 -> -0.02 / 5.83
